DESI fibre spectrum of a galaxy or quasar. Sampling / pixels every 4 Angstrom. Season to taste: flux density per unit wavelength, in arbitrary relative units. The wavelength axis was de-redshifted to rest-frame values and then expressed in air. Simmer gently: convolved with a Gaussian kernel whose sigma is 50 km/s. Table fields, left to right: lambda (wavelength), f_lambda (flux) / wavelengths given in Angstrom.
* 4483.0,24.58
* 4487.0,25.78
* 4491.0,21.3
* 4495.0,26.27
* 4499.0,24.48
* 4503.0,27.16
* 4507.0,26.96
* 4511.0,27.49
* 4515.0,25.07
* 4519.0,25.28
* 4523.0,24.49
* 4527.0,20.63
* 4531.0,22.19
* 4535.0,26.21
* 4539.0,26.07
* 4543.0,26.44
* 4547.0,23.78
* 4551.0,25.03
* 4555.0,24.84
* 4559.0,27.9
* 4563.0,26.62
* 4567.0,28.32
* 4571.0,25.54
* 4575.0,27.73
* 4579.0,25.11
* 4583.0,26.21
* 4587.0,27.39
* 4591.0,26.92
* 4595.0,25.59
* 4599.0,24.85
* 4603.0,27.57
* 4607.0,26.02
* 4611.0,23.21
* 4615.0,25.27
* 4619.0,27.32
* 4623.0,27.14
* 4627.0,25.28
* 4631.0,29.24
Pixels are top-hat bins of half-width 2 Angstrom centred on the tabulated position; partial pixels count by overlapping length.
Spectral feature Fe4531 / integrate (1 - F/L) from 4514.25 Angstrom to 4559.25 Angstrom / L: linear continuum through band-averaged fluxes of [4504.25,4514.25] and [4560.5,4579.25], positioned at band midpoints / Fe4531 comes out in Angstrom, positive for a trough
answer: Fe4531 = 3.7 Angstrom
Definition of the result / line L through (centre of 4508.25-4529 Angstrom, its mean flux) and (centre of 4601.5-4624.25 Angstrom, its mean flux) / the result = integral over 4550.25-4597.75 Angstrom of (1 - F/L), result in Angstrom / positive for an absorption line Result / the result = -1.8 Angstrom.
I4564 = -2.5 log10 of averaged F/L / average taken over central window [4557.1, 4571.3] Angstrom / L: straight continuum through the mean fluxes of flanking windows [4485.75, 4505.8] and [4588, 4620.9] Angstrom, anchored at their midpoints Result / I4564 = -0.070 mag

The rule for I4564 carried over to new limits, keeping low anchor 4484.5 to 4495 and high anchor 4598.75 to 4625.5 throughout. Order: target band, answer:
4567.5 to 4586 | -0.04 mag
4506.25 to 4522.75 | -0.06 mag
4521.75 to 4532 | 0.11 mag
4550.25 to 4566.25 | -0.05 mag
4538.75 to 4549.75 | -0.02 mag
